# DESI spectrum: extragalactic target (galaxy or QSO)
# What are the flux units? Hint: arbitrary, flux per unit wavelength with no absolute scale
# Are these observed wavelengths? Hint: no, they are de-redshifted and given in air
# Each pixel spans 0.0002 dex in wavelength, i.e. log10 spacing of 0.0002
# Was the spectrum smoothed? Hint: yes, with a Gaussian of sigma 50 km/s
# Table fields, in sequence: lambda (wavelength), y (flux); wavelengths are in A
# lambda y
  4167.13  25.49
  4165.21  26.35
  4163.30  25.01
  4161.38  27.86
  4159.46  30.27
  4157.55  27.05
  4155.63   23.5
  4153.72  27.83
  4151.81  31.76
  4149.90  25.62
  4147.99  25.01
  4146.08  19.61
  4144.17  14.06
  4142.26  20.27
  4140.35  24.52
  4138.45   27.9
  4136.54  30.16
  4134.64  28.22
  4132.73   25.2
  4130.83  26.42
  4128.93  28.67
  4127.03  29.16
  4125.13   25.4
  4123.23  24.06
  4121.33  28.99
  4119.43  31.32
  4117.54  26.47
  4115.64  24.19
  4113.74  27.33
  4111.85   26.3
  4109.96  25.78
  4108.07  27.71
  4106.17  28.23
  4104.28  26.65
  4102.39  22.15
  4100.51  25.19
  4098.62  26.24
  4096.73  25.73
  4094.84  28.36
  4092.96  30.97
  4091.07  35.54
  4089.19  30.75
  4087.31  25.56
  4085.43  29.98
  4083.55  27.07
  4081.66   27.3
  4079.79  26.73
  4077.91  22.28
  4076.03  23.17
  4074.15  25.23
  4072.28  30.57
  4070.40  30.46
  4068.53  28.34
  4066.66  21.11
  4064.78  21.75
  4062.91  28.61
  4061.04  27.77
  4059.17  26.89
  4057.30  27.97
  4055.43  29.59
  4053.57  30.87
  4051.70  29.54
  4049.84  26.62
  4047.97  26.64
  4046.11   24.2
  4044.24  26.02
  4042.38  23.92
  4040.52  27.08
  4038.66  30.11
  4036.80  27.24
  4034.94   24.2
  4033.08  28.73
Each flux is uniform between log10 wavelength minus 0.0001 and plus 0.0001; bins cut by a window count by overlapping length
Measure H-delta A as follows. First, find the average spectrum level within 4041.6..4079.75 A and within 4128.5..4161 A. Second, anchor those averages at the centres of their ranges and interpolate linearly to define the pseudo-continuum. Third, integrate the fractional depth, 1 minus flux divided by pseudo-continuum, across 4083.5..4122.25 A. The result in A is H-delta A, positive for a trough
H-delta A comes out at -2.28 A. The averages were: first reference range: 26.6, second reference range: 25.6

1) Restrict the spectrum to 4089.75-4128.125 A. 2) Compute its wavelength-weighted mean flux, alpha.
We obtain 27.3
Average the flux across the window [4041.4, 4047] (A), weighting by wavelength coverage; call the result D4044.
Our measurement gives 24.7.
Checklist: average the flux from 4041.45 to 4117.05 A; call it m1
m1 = 27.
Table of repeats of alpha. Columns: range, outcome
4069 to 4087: 27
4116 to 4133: 27.3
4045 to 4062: 27.8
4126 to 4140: 27.8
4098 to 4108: 25.8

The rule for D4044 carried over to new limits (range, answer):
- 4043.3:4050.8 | 25.9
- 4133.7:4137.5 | 29.2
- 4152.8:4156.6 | 25.6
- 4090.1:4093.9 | 33.2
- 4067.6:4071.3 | 29.4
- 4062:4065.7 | 25.2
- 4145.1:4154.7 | 25.9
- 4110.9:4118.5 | 26.1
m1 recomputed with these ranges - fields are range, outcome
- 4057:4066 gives 26.3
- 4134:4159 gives 25.1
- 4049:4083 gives 26.9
